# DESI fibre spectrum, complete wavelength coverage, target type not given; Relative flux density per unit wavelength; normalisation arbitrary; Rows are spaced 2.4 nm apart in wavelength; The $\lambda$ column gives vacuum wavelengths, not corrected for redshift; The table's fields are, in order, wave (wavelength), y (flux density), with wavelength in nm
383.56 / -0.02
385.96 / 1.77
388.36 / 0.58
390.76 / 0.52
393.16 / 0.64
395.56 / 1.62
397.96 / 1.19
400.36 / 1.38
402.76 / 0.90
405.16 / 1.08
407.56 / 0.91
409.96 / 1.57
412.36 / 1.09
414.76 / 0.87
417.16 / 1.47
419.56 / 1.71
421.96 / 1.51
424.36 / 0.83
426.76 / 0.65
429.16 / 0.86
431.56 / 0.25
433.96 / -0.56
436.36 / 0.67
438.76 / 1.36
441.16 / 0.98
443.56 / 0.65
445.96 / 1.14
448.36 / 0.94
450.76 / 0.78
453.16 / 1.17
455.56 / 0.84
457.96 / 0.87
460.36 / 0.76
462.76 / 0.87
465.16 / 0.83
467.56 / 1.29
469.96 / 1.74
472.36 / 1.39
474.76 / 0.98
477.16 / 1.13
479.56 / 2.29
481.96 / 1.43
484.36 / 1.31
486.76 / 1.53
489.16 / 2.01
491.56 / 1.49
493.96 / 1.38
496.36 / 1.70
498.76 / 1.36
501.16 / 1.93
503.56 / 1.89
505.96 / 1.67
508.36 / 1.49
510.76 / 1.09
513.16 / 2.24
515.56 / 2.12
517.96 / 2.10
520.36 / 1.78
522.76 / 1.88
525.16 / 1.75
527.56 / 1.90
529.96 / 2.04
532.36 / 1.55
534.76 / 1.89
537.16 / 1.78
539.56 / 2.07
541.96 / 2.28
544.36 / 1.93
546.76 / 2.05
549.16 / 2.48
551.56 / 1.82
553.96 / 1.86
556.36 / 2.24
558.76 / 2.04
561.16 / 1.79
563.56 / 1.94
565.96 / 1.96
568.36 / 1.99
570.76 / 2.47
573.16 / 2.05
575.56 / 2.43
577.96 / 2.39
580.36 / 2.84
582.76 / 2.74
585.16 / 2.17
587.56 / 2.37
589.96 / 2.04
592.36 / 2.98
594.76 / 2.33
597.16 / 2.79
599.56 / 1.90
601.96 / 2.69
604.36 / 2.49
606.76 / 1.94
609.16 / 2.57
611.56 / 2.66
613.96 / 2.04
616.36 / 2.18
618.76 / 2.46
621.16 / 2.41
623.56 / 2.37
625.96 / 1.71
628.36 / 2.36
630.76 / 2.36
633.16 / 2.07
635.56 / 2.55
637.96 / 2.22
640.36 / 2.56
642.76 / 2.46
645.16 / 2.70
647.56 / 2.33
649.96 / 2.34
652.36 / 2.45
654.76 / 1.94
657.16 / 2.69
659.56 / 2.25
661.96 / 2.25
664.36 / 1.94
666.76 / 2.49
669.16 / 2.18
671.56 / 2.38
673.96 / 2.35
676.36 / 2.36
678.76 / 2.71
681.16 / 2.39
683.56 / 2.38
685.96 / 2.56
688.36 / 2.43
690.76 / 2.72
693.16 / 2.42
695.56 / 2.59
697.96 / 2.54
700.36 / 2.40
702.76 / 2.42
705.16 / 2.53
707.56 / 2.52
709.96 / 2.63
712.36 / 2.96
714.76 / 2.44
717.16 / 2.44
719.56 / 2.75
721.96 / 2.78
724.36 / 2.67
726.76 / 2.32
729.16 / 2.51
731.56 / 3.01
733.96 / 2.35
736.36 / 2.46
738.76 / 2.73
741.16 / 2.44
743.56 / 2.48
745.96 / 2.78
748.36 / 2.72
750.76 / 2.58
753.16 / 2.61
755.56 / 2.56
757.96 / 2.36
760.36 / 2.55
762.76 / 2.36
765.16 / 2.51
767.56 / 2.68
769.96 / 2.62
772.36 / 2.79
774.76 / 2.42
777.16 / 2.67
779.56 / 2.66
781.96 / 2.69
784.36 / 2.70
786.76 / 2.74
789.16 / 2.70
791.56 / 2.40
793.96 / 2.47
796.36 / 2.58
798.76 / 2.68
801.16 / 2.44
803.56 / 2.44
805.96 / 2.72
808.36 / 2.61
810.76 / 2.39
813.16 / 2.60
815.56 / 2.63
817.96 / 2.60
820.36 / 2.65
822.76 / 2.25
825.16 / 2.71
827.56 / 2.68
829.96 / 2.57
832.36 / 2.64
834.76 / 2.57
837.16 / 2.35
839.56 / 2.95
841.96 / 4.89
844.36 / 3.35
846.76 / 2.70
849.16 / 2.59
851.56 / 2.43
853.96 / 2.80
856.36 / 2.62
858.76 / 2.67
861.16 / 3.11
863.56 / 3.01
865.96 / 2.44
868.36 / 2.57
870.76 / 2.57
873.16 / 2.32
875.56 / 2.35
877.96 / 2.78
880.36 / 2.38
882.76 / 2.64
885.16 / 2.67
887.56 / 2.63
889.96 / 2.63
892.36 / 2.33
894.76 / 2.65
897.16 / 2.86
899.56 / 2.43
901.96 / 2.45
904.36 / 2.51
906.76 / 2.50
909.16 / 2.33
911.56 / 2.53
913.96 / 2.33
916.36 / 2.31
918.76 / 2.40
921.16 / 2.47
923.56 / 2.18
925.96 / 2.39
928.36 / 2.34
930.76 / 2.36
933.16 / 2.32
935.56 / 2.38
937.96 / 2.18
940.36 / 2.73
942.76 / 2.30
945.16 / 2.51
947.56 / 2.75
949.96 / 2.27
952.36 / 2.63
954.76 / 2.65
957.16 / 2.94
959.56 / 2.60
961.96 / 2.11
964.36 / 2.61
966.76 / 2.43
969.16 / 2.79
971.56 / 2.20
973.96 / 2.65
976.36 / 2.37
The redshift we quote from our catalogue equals 0.28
